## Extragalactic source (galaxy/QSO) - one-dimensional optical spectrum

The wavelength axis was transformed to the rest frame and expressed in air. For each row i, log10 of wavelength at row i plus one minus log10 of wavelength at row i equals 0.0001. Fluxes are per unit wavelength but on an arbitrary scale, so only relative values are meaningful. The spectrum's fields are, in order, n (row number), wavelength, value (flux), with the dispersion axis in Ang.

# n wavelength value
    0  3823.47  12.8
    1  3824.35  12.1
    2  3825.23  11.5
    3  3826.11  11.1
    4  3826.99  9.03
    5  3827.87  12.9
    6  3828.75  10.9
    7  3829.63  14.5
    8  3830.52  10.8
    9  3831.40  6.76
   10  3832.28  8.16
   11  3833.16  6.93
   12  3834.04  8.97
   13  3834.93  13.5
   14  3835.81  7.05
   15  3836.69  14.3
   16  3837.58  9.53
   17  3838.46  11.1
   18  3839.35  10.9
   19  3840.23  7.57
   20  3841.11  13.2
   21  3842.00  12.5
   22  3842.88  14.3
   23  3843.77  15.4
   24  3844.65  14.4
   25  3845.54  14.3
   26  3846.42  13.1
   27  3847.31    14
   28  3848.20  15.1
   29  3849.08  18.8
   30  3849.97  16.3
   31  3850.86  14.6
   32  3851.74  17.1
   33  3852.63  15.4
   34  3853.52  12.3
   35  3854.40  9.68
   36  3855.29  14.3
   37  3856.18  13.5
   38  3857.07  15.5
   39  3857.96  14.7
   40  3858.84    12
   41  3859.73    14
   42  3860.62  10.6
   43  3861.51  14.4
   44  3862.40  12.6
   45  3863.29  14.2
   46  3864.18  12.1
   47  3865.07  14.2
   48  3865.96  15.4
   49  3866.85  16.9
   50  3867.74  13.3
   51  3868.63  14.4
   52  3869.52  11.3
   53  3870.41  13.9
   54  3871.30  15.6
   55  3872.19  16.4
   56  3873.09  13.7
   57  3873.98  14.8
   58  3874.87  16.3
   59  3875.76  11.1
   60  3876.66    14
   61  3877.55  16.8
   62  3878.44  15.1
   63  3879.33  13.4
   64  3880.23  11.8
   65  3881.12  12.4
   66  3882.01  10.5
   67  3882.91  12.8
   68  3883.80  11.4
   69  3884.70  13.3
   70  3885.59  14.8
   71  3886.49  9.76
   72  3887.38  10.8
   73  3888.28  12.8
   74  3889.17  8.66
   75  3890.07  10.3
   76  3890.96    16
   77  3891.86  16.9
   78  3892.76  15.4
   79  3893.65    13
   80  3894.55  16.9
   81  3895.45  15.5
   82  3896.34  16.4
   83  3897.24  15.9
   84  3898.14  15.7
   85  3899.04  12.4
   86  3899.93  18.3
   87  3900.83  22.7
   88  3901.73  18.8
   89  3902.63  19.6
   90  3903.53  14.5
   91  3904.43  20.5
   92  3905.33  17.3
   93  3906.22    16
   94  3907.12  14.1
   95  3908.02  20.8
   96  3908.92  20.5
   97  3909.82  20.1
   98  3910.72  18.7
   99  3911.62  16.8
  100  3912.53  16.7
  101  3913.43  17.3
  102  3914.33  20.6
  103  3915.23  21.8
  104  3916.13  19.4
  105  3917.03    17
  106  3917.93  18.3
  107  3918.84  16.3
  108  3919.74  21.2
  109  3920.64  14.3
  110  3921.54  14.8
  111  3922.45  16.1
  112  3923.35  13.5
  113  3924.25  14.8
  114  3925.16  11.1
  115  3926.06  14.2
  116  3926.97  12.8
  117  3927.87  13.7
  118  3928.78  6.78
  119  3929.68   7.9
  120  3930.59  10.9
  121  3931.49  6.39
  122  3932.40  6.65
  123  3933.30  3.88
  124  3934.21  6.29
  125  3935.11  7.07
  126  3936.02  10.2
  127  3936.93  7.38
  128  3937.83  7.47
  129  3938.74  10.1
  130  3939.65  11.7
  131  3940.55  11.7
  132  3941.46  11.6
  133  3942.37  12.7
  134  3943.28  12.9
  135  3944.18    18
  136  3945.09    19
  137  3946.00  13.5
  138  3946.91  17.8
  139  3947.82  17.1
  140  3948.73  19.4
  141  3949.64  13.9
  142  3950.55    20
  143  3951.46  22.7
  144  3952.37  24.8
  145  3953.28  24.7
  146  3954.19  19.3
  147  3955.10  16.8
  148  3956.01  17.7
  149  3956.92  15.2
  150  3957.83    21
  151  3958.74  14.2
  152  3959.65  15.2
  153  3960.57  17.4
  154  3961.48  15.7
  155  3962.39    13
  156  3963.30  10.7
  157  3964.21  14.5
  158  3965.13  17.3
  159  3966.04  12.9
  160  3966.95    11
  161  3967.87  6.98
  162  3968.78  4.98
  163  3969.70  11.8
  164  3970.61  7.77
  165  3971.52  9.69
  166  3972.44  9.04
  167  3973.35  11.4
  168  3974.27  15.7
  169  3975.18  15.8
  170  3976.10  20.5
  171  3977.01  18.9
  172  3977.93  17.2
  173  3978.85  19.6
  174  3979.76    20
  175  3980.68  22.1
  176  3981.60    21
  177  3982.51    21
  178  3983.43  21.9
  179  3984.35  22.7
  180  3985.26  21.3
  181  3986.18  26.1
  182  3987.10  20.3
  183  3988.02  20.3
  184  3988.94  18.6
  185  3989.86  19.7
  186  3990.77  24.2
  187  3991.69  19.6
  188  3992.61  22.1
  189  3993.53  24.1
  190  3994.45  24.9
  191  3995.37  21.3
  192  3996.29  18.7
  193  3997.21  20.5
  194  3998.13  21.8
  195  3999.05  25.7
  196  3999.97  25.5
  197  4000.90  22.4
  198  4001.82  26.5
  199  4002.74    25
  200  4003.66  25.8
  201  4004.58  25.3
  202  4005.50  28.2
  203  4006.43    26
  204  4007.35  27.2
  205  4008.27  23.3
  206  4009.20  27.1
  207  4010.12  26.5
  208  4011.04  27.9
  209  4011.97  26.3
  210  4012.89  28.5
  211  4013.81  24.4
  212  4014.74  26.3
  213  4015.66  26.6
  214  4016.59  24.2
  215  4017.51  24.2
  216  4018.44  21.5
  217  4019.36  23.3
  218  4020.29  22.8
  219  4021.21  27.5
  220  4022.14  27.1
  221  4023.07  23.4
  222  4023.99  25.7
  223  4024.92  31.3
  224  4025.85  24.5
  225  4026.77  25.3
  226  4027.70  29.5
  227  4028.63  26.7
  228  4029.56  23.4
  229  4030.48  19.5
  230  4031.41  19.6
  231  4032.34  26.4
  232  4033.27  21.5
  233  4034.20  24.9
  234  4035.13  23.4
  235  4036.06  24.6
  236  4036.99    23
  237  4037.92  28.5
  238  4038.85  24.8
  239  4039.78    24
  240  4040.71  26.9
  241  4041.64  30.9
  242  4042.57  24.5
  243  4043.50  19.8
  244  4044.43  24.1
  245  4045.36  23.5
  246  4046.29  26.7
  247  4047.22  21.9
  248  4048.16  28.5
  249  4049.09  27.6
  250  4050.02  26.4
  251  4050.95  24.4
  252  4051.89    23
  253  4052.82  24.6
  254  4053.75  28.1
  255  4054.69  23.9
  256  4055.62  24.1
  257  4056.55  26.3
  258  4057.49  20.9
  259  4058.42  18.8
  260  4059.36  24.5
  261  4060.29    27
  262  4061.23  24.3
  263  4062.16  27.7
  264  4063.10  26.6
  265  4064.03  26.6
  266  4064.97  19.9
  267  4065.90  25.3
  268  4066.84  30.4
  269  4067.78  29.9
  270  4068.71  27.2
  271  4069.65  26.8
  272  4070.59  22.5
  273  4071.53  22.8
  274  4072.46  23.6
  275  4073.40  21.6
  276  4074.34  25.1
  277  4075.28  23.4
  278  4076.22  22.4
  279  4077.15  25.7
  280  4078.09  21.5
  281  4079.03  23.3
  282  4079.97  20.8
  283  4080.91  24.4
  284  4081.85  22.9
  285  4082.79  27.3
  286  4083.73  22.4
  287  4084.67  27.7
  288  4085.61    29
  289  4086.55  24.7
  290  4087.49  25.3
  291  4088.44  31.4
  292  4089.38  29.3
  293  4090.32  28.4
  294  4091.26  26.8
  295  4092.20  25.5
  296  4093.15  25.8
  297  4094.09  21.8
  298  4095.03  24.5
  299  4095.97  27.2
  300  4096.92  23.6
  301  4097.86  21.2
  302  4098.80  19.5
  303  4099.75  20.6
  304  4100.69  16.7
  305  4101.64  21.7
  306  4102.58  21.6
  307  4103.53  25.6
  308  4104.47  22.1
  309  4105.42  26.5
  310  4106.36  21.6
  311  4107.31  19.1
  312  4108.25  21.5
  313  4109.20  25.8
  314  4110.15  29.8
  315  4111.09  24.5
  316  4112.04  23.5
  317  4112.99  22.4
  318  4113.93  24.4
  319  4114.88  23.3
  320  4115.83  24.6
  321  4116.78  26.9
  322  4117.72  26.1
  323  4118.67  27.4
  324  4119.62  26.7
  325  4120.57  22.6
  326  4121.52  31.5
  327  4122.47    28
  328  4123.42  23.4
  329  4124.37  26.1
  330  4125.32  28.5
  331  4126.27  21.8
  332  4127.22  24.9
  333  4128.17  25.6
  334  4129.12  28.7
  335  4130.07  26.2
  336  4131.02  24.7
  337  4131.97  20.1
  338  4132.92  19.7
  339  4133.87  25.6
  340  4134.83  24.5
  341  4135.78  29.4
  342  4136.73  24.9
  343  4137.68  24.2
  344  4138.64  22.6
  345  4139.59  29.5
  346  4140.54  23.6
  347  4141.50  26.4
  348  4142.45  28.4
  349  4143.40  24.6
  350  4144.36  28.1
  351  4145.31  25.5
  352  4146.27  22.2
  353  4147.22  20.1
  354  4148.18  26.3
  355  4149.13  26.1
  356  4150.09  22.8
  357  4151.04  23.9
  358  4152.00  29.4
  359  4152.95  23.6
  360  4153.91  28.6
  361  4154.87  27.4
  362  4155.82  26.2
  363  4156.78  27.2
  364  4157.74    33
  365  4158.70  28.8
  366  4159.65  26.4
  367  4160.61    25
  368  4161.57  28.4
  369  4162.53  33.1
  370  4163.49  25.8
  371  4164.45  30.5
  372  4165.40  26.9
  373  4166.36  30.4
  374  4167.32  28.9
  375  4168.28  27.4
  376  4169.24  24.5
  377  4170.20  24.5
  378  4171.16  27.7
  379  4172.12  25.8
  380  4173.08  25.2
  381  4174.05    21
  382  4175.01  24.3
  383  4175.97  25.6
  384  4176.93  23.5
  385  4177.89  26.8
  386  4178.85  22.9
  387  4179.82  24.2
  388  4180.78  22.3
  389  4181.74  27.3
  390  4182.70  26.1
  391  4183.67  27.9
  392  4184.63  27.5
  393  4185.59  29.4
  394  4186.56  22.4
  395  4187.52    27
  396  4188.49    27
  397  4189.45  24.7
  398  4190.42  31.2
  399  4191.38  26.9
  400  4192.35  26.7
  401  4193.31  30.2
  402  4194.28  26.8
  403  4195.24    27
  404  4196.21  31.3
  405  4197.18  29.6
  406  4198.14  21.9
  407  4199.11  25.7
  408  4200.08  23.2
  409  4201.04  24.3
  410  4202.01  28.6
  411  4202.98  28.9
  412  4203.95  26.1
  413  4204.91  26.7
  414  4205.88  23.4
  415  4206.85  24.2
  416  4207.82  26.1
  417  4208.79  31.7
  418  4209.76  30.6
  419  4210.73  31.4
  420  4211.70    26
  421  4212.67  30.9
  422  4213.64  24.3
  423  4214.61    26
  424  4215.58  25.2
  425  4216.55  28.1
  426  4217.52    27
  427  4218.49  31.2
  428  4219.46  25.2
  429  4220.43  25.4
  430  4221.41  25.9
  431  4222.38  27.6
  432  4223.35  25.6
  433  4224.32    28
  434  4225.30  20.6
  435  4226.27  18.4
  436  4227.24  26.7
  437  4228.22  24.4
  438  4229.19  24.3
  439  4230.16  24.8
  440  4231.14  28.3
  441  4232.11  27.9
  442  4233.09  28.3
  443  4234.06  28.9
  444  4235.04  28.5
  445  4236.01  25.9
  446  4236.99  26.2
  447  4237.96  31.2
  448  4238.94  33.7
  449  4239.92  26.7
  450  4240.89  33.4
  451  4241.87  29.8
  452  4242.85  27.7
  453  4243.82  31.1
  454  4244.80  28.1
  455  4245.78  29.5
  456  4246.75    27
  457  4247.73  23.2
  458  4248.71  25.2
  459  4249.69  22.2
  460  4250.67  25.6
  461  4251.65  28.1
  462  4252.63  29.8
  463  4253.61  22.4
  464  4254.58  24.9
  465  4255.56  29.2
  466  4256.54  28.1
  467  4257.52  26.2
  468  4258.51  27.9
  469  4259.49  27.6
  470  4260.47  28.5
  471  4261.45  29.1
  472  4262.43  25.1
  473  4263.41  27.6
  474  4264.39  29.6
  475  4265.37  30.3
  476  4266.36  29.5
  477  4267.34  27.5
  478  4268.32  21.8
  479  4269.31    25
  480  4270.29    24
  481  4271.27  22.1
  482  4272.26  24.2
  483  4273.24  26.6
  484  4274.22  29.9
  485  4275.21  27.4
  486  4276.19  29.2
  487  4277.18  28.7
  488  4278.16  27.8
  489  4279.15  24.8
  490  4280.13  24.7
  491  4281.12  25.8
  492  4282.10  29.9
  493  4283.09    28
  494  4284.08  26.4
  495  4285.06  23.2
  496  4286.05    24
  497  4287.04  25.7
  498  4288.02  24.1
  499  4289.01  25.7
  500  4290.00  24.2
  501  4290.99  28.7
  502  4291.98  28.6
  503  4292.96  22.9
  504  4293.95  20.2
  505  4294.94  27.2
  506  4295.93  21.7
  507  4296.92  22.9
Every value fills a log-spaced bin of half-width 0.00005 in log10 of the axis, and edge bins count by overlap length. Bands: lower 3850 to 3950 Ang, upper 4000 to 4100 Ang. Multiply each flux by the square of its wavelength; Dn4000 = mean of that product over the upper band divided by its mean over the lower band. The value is 1.90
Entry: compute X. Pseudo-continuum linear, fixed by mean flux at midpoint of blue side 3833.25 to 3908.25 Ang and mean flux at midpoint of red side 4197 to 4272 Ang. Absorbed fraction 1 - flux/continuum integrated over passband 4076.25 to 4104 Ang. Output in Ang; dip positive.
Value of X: -3.3 Ang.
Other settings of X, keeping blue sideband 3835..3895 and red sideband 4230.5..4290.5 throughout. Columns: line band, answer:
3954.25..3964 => 0.5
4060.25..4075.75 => -3.7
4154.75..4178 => -3.1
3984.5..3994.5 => -2.3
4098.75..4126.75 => -2.8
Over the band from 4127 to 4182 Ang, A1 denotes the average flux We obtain 25.9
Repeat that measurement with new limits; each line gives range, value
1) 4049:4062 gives 24.6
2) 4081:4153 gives 24.9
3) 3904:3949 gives 14.3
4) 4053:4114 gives 24.4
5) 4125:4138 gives 24.9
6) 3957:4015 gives 19.8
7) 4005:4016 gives 26.5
